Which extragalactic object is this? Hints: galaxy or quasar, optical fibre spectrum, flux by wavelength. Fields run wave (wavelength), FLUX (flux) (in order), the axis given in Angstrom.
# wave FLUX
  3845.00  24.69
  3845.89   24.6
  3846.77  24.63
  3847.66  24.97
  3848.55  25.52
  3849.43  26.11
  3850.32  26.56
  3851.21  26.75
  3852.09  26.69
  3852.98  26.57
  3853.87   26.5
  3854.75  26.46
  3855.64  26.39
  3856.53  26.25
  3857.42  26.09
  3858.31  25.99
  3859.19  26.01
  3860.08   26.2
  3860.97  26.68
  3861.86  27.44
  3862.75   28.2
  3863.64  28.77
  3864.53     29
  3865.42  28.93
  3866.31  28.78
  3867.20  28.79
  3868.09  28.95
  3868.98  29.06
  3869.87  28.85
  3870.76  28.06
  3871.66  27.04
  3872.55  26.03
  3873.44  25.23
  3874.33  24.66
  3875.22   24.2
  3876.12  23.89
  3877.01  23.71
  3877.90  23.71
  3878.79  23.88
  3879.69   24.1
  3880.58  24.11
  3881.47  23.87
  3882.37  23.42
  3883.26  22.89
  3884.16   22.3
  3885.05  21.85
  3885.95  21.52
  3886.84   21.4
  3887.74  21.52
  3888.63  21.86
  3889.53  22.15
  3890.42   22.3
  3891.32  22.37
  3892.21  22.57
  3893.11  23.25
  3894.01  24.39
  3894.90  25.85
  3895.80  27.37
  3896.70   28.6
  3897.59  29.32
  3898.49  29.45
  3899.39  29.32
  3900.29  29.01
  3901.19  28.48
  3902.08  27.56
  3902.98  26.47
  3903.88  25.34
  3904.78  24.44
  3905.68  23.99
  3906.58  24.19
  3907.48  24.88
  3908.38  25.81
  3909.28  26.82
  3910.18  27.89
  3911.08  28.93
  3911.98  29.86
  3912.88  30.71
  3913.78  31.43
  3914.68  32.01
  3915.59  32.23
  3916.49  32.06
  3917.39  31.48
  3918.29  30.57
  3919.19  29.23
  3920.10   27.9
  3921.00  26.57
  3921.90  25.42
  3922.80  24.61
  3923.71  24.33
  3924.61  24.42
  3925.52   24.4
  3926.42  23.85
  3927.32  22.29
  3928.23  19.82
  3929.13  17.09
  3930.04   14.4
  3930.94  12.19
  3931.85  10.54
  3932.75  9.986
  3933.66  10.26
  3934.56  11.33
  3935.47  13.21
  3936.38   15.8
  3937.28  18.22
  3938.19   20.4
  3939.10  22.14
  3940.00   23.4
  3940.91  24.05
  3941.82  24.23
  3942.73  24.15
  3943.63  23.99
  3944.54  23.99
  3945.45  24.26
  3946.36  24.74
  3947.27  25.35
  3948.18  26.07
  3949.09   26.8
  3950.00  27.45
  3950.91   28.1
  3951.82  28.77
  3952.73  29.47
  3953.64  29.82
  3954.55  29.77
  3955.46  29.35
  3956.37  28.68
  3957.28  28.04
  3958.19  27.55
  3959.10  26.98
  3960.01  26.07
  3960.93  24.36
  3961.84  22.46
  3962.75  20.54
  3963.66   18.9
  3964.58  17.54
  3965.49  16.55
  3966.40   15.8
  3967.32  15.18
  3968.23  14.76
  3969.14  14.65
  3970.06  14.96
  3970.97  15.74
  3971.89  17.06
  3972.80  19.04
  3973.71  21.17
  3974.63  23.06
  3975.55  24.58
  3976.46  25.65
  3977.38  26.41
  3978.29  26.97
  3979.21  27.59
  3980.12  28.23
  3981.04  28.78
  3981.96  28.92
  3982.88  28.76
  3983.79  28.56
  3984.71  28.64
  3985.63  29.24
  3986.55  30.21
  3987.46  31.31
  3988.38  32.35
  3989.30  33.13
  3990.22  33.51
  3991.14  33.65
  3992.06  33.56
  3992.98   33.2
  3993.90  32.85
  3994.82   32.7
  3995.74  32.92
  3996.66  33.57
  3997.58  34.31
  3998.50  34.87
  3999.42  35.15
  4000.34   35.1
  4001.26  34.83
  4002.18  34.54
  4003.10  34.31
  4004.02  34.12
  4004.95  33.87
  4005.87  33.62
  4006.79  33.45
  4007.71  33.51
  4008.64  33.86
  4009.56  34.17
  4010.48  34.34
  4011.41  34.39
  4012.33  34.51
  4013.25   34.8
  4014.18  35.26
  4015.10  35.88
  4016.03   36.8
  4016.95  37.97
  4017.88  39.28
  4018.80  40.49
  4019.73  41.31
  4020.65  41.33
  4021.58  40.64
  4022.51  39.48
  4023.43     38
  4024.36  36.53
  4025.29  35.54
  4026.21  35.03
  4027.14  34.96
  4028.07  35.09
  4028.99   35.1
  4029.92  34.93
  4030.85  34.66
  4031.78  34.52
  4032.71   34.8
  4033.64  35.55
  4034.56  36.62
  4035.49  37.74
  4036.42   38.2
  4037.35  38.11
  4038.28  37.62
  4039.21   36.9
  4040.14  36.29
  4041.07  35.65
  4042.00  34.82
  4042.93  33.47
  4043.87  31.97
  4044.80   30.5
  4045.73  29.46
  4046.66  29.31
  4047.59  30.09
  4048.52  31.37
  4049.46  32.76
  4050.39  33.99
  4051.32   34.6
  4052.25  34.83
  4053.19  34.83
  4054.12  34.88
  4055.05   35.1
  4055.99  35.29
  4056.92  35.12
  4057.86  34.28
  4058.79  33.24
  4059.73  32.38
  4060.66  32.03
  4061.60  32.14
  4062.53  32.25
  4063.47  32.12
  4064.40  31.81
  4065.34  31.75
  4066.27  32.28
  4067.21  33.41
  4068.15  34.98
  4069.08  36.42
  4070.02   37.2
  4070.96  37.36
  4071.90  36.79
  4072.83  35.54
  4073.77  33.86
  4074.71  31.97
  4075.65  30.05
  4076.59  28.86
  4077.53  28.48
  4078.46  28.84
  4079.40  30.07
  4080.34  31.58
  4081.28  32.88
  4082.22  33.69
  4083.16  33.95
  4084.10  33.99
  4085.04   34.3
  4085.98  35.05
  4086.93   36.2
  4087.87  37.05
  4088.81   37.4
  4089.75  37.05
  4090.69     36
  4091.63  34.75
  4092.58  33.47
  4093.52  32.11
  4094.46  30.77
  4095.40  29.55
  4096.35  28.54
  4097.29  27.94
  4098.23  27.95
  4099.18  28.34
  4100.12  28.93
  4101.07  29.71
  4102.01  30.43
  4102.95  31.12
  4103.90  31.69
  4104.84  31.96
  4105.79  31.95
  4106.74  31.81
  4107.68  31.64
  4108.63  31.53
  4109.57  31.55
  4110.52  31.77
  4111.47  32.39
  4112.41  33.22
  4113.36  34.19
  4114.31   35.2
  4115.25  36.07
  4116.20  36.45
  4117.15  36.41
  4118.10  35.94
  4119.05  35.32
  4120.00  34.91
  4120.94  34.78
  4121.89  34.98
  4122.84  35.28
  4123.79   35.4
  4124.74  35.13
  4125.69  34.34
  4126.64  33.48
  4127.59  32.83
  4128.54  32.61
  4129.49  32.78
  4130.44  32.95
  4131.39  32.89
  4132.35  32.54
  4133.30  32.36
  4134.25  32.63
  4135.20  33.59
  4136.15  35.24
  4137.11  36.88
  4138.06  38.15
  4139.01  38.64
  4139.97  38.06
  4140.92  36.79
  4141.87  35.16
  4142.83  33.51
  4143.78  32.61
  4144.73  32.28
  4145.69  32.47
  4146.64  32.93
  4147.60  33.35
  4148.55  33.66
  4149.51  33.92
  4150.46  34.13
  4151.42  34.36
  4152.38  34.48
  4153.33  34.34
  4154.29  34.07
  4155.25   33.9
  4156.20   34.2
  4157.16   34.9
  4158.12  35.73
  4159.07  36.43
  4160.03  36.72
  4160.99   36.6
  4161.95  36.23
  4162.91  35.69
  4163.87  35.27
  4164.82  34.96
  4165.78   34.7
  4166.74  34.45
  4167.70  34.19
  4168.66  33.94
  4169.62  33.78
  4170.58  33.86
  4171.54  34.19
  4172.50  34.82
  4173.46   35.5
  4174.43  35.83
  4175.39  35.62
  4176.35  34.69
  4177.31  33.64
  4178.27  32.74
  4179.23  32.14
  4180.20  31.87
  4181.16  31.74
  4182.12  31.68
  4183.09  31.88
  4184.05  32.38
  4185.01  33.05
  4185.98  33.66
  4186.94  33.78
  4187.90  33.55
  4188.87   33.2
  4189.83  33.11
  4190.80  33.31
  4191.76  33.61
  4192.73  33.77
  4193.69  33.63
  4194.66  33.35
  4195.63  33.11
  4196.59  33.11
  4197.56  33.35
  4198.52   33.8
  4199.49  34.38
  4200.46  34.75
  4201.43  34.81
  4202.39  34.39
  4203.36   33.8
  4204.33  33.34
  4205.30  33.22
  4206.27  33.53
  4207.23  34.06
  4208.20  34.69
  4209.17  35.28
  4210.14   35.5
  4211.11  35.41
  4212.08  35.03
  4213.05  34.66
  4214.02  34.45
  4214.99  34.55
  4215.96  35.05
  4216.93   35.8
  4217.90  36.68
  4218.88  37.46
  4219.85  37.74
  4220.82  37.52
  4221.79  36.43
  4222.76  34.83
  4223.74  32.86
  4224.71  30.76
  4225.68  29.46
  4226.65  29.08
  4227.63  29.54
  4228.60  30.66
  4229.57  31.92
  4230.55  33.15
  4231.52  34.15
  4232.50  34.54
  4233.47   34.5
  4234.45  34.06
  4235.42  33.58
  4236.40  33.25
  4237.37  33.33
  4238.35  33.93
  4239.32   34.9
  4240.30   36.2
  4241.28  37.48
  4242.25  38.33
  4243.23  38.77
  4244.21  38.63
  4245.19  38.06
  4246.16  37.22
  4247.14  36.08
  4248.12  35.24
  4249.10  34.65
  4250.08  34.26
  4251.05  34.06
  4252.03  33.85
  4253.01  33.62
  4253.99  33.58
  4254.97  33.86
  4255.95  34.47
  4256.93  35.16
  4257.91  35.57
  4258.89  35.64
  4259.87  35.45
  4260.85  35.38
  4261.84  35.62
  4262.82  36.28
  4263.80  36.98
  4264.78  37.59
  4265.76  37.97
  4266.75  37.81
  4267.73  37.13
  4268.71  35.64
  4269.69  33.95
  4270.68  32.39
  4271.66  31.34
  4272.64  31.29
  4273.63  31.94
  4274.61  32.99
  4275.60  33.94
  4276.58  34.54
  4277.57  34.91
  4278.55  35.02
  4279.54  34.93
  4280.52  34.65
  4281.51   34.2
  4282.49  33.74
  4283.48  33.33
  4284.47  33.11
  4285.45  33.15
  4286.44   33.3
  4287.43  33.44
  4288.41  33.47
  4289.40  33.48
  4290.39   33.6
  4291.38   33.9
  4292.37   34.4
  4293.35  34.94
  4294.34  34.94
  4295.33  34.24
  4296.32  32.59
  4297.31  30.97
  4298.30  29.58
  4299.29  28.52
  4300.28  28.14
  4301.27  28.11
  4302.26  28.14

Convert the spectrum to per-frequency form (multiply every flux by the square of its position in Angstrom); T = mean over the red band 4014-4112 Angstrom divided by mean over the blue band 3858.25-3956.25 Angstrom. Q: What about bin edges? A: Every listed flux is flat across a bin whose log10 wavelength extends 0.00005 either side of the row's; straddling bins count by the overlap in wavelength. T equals 1.5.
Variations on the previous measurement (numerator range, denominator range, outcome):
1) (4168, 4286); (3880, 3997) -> 1.59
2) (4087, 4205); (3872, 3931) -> 1.51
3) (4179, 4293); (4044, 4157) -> 1.10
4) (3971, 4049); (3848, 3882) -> 1.35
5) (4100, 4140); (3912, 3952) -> 1.59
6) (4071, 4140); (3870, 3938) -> 1.53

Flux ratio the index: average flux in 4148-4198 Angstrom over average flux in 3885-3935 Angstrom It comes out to 1.39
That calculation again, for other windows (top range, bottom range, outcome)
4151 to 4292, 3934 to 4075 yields 1.13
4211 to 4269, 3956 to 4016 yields 1.23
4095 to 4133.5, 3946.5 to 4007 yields 1.19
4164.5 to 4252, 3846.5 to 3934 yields 1.35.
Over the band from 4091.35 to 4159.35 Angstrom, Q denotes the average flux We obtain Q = 33.4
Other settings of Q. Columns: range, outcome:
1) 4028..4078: 33.9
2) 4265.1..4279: 34.4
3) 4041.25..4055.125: 32.8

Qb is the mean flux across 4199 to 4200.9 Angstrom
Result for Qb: 34.4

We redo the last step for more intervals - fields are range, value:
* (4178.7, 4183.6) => 31.9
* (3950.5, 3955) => 29.2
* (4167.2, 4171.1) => 33.9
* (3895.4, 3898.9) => 28.7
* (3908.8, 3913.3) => 28.8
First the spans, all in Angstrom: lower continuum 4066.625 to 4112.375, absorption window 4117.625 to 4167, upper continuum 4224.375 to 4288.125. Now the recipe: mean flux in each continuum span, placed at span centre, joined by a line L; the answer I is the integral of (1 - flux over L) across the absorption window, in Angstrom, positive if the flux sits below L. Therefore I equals -2.2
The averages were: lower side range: 32.6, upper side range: 34.4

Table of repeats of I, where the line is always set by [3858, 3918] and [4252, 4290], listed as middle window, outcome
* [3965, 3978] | 4.2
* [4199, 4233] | -0.8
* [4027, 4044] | -3.6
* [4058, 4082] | -2.0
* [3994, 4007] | -2.4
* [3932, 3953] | 4.4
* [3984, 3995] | -1.3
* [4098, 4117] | -0.6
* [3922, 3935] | 4.4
